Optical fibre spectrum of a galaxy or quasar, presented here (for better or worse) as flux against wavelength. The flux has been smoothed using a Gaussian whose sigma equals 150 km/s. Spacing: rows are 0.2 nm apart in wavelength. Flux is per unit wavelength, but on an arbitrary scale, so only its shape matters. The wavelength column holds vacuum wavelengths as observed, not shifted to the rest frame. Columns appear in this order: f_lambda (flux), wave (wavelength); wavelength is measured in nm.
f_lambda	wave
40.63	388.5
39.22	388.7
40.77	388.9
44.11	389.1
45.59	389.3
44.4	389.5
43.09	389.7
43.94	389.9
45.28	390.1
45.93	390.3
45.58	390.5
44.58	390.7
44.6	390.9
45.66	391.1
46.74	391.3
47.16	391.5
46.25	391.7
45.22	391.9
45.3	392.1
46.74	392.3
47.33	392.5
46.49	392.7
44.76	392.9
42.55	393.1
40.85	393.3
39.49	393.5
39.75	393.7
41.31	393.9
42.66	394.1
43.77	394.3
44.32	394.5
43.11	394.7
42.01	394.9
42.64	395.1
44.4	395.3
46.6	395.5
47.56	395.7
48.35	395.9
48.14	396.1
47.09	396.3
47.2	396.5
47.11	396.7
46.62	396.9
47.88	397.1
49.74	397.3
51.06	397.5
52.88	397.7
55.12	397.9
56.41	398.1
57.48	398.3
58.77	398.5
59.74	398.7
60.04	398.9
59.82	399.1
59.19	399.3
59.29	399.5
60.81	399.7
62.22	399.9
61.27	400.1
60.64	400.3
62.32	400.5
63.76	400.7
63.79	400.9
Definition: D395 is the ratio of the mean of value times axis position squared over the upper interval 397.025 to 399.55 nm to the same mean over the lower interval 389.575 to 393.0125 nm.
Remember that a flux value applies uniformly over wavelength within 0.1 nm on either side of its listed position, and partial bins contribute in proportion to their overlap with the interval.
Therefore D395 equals 1.27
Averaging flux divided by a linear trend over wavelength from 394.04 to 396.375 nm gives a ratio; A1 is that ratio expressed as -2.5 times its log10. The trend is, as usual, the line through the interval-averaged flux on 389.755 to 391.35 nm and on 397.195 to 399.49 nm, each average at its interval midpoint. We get 0.15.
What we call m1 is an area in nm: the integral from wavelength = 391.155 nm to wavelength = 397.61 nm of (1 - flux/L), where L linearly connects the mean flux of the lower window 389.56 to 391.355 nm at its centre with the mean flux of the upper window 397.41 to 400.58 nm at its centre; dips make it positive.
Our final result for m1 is 0.73 nm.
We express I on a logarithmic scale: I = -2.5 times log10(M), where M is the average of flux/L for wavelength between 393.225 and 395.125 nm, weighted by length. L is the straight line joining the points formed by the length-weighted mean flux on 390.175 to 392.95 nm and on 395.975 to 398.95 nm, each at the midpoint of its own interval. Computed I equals 0.16 mag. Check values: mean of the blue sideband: 45.9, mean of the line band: 42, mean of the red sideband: 52.2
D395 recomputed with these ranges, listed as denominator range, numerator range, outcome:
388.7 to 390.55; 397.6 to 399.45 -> 1.37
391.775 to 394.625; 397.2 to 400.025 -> 1.35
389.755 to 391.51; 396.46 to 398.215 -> 1.15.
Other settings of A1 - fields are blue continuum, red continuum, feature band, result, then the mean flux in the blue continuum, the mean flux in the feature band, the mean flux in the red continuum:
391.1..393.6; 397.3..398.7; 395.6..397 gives 0.10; 44.9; 47.4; 55.2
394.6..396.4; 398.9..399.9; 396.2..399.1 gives 0.02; 45.5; 52.9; 60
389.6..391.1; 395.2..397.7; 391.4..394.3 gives 0.05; 44.8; 44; 47.9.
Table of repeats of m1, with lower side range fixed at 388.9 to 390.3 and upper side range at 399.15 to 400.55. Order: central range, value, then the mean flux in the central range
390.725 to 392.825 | 0.07 nm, 46.1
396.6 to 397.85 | 0.16 nm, 49.5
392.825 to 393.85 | 0.18 nm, 41.4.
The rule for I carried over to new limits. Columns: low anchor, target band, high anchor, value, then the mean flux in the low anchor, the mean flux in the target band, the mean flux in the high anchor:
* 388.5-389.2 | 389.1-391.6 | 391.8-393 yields -0.05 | 41.3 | 45.2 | 46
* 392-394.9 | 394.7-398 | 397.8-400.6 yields 0.09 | 43.4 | 47.6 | 59.5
